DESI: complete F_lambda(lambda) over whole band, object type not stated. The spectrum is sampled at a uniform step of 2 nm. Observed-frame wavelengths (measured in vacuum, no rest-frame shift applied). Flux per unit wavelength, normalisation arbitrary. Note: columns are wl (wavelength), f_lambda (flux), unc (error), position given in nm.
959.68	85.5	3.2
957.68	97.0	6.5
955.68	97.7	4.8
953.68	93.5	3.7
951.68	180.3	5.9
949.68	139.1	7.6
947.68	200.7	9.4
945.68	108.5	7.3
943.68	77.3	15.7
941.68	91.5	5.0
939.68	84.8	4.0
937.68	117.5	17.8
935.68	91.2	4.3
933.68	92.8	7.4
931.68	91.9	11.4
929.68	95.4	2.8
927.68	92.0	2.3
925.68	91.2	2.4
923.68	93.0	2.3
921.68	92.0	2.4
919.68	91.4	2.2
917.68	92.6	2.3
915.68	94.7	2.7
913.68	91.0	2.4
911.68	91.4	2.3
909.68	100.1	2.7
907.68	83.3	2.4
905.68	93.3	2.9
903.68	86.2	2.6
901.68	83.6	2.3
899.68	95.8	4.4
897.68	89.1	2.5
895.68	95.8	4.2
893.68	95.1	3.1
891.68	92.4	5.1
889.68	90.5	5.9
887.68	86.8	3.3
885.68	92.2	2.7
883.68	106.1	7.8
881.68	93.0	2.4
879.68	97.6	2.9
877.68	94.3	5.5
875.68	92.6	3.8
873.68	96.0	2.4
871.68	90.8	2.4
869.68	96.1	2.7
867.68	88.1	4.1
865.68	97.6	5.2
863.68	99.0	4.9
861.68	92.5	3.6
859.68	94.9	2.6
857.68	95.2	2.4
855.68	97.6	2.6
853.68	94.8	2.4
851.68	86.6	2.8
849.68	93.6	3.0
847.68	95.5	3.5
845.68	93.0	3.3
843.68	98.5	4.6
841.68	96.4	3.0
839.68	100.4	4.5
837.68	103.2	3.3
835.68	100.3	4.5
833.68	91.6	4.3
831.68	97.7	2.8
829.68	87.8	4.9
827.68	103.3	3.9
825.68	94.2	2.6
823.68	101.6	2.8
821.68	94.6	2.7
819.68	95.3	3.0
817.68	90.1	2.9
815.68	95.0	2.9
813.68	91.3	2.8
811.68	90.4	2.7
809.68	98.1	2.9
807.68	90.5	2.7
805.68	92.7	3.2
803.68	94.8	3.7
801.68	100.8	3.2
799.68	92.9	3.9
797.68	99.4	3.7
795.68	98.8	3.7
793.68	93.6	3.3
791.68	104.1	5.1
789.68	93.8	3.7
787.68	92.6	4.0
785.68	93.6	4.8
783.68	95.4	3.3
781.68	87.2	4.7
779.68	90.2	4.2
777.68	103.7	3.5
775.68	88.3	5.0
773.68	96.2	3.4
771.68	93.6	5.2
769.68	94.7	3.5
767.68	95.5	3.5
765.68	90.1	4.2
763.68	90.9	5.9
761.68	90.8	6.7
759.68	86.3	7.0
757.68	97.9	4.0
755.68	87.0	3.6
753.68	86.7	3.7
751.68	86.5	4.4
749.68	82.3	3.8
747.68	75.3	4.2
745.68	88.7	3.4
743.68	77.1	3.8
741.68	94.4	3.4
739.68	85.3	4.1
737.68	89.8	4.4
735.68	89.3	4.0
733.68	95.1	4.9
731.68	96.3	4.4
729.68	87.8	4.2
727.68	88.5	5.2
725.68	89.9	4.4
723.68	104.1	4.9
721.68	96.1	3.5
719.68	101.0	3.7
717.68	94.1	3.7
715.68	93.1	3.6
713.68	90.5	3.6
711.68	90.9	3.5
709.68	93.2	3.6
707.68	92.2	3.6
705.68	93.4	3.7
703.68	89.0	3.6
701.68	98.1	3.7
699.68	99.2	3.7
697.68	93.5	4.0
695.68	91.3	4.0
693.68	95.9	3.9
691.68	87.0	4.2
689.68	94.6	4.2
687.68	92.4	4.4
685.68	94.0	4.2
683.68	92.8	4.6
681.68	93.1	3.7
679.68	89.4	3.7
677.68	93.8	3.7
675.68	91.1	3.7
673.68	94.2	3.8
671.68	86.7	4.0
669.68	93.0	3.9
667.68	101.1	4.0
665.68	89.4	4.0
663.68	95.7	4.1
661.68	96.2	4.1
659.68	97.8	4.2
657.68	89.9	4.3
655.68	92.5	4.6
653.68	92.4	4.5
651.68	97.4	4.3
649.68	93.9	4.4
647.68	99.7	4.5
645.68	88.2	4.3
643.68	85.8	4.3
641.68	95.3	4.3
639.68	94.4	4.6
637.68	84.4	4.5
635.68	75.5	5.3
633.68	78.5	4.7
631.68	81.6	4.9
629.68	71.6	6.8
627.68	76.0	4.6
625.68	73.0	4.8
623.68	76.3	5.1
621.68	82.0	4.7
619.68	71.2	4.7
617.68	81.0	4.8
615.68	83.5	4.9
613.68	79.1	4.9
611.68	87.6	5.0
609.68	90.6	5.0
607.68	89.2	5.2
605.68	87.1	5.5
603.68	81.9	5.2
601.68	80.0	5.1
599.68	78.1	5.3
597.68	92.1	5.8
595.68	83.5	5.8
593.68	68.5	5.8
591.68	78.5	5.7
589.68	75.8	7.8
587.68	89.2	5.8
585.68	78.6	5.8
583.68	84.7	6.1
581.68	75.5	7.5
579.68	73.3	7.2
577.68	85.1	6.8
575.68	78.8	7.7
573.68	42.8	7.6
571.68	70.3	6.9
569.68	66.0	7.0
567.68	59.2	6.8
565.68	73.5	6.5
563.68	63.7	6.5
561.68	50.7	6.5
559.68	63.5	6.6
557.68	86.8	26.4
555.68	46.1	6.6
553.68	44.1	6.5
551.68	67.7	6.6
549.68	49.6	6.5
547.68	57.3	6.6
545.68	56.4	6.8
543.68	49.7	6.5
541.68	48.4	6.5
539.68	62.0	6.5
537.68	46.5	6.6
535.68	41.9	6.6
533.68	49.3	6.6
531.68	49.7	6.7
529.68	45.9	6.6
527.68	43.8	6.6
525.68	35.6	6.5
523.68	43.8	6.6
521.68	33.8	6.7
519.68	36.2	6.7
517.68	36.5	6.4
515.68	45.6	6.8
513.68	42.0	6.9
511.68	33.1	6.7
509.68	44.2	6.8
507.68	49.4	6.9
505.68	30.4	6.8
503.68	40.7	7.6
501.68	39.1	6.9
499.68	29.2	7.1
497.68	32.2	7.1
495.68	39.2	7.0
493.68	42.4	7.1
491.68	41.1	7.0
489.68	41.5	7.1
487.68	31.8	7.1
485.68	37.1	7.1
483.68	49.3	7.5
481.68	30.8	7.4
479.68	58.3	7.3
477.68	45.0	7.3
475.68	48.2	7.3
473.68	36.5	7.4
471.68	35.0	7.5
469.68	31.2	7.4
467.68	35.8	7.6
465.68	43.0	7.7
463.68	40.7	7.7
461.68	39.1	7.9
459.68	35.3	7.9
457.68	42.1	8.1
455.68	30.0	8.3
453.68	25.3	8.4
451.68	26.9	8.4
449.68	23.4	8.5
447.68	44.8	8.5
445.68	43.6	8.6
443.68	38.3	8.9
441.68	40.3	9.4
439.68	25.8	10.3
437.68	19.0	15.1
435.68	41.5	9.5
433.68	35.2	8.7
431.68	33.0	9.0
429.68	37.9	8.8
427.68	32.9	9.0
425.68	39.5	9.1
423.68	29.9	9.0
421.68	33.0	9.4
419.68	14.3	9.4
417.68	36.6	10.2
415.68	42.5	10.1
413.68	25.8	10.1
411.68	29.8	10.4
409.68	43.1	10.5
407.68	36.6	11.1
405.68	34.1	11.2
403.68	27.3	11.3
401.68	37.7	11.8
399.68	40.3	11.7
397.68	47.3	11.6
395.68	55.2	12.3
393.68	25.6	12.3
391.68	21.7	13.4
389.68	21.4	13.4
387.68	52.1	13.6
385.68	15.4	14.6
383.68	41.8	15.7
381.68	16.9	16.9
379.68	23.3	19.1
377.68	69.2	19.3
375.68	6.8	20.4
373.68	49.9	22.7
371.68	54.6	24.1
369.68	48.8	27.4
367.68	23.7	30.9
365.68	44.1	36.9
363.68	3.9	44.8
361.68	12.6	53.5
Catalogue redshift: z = 0.445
